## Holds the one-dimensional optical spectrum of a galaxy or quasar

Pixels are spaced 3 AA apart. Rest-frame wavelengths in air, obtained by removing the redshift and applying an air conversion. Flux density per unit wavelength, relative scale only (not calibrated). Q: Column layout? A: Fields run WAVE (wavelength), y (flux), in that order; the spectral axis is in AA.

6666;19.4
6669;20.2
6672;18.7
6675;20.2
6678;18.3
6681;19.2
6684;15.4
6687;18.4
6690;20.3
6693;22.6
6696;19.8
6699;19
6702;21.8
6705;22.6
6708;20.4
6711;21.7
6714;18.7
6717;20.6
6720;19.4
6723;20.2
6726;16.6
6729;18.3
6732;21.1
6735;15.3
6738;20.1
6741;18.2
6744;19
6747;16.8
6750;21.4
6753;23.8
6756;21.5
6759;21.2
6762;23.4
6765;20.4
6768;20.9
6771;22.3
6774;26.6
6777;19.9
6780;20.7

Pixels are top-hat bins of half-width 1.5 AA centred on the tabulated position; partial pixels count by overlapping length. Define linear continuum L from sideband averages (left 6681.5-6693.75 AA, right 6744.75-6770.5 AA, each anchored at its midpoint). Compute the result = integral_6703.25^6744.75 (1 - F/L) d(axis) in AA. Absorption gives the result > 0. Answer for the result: 1.3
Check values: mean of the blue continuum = 19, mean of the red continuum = 21.2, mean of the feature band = 19.5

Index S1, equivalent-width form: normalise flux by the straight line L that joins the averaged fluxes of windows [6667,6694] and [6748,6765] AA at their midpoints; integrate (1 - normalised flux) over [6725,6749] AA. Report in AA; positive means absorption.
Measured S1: 3.3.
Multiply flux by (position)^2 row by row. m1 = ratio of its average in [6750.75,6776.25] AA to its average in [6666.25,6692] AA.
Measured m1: 1.21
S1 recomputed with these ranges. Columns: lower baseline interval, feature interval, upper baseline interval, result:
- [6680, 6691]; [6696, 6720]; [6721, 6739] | -2.8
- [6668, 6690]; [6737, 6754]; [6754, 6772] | 1.0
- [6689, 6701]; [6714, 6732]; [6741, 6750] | 0.2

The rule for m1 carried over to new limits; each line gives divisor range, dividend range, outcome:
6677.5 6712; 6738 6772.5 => 1.06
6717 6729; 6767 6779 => 1.20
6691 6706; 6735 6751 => 0.90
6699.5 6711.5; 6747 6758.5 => 1.02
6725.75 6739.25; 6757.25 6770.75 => 1.18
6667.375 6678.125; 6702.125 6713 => 1.11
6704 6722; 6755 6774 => 1.09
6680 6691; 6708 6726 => 1.10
